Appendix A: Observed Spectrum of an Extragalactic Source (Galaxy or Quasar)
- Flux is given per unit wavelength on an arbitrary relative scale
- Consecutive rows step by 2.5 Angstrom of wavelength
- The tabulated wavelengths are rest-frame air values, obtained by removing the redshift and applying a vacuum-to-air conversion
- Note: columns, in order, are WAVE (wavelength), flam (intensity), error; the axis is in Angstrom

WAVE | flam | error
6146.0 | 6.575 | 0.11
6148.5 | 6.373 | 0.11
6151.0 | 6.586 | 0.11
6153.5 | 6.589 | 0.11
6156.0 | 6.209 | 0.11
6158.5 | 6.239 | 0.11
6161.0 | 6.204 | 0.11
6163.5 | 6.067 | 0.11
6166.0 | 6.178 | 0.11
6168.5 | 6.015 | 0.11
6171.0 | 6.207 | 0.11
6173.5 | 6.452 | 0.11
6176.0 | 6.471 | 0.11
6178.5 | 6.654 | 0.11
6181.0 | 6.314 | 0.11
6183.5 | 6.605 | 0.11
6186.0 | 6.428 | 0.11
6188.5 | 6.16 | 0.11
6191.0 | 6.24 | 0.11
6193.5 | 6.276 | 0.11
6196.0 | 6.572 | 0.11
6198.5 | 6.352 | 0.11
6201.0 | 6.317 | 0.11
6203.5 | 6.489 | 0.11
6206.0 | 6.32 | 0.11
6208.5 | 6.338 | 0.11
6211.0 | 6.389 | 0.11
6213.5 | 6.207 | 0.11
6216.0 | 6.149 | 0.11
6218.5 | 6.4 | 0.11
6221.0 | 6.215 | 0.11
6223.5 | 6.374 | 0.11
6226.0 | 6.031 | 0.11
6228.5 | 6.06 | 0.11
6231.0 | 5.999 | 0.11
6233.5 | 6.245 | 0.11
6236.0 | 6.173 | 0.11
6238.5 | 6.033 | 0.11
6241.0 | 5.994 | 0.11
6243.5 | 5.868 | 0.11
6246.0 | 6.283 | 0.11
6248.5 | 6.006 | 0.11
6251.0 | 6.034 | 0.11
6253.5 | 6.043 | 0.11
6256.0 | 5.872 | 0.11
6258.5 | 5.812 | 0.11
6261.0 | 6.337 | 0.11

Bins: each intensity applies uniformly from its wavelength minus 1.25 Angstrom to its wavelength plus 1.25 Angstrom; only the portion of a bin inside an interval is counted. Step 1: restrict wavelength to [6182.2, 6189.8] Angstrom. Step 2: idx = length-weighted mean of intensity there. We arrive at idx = 6.4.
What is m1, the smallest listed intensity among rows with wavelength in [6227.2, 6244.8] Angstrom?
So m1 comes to 5.868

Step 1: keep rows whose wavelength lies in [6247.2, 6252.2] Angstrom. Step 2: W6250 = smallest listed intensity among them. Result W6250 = 6.006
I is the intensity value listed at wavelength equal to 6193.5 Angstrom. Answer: 6.276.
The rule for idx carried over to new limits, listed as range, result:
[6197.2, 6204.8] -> 6.39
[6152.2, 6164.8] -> 6.26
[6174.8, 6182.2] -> 6.48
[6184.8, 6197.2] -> 6.33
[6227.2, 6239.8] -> 6.1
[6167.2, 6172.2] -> 6.11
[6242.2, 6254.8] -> 6.05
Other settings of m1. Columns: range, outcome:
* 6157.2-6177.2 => 6.015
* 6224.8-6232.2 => 5.999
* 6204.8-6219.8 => 6.149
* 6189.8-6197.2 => 6.24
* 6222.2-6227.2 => 6.031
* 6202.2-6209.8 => 6.32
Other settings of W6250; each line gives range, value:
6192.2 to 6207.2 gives 6.276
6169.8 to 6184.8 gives 6.207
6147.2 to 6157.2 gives 6.209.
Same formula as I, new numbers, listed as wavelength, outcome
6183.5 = 6.605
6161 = 6.204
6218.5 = 6.4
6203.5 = 6.489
